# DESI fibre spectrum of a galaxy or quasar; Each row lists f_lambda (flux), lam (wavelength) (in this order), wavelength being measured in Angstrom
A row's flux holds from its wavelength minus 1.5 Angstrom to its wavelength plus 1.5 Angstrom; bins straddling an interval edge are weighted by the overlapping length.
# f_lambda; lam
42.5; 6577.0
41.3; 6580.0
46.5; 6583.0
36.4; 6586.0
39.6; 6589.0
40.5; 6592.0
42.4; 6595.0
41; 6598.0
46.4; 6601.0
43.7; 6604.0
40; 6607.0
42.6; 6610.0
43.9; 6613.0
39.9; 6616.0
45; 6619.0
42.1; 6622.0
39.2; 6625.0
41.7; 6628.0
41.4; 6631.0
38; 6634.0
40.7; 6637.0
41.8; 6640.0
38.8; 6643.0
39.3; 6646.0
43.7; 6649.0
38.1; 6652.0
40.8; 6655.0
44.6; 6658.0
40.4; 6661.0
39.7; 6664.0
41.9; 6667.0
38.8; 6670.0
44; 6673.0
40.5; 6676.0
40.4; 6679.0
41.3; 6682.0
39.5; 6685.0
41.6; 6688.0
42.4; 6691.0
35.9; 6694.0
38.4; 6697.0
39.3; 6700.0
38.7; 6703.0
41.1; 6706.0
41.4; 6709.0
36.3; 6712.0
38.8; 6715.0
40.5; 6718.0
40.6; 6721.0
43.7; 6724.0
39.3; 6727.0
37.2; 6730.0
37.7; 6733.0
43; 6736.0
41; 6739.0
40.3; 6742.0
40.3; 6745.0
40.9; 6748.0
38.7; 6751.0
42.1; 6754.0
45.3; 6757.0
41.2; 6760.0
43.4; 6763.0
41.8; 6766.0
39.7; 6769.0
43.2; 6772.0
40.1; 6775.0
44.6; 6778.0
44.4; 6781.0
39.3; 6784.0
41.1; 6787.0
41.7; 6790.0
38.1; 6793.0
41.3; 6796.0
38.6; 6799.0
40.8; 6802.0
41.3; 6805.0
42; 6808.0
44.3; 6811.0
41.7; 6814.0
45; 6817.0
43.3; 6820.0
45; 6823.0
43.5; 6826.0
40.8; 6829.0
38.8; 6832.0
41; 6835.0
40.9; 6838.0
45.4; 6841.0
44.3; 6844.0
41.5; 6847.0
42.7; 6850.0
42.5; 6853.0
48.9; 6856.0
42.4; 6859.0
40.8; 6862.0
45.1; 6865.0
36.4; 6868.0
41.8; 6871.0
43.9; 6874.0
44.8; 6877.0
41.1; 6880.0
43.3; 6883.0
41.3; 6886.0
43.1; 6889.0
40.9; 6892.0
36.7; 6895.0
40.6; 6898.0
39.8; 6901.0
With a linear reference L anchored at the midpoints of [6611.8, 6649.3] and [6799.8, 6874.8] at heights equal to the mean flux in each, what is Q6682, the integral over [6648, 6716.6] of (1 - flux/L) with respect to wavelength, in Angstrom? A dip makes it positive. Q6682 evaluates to 1.9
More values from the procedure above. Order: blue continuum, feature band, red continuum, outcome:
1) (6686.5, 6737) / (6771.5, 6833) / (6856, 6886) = -0.8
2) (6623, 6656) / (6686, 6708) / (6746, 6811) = 0.6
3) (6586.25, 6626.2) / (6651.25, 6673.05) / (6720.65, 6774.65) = 0.3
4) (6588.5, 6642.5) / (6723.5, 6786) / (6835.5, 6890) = 1.5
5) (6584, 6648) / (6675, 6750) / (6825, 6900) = 2.8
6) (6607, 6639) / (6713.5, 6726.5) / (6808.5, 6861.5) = 0.4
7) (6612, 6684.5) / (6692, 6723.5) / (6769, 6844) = 1.6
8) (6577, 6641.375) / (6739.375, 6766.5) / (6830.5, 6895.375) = 0.3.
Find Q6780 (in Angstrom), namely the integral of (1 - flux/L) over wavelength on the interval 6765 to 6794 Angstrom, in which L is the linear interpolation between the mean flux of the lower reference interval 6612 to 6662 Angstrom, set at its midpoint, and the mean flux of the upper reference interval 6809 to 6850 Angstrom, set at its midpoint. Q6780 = 0.6 Angstrom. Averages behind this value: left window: 41.1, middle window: 41.5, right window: 42.7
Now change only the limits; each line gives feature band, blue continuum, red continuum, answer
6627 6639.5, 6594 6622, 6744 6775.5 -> 0.60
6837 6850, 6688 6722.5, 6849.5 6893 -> -0.30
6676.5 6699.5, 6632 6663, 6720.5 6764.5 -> 0.48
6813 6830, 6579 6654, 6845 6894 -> -0.43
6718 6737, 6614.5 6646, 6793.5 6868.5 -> 0.62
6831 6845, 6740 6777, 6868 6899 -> -0.21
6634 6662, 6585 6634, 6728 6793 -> 0.47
